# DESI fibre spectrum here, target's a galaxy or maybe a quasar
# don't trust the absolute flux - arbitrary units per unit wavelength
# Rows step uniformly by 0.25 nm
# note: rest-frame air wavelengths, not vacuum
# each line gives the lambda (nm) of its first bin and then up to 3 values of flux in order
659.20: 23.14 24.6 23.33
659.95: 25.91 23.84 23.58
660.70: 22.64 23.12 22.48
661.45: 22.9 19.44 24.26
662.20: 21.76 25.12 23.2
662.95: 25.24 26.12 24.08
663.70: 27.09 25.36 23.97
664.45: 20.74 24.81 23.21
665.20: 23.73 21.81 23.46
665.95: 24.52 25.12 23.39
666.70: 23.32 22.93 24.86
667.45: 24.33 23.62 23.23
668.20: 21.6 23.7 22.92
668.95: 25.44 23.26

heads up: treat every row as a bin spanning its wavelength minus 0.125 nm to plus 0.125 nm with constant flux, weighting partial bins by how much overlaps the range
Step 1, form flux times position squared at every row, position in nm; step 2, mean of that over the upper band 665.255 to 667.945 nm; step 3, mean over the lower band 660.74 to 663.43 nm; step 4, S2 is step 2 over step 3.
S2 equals 1.03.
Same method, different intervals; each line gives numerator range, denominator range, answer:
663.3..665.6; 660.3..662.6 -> 1.06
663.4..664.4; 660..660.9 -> 1.07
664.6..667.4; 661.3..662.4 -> 1.08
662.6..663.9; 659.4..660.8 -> 1.06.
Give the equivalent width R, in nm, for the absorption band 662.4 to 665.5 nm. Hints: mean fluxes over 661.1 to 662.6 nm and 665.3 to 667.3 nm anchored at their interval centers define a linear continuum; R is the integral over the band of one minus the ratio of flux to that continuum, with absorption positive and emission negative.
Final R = -0.147 nm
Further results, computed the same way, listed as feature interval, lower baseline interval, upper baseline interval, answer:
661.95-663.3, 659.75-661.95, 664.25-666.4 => -0.060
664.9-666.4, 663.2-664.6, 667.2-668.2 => 0.025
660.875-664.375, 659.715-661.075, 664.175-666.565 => -0.030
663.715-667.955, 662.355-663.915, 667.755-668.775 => 0.034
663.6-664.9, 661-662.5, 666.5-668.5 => -0.076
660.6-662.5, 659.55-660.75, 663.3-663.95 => 0.153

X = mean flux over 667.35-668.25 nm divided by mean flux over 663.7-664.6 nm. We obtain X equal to 0.97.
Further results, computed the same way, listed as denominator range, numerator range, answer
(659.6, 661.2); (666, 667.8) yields 1.01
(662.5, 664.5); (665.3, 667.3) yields 0.96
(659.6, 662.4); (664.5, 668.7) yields 1.02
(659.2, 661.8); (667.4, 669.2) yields 1.01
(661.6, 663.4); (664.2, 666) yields 0.98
